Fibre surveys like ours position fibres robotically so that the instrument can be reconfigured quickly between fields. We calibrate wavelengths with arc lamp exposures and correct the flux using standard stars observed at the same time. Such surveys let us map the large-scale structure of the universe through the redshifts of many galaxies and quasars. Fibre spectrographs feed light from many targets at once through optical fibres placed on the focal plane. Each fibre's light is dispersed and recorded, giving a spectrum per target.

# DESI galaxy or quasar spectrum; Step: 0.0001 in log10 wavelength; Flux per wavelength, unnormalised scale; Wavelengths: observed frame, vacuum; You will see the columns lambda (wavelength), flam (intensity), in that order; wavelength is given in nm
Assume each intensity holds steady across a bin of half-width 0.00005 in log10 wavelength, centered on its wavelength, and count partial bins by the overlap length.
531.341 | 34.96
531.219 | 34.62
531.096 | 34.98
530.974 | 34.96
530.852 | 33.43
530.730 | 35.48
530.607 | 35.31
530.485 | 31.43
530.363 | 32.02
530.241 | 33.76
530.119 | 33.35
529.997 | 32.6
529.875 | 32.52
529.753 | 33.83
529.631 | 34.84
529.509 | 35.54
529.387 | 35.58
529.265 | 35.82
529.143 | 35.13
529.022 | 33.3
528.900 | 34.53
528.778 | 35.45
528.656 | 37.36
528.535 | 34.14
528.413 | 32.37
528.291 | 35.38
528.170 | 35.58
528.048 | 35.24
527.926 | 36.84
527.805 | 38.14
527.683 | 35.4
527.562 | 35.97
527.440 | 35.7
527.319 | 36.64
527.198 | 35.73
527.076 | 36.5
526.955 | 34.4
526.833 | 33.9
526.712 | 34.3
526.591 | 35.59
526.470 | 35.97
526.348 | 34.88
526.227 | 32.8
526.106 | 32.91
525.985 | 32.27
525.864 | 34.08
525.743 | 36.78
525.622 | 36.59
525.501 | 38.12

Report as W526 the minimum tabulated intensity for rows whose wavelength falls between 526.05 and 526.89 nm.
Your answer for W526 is 32.8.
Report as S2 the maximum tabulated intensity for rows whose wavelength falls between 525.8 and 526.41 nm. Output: 34.88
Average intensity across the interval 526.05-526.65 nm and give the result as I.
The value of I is 34.4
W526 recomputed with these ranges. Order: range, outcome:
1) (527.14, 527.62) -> 35.7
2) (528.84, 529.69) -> 33.3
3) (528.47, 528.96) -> 34.14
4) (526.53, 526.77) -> 34.3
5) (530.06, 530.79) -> 31.43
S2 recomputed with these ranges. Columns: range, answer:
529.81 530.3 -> 33.76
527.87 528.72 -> 37.36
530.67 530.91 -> 35.48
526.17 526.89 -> 35.97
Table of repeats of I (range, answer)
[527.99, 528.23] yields 35.4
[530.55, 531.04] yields 34.8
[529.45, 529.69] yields 35.2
